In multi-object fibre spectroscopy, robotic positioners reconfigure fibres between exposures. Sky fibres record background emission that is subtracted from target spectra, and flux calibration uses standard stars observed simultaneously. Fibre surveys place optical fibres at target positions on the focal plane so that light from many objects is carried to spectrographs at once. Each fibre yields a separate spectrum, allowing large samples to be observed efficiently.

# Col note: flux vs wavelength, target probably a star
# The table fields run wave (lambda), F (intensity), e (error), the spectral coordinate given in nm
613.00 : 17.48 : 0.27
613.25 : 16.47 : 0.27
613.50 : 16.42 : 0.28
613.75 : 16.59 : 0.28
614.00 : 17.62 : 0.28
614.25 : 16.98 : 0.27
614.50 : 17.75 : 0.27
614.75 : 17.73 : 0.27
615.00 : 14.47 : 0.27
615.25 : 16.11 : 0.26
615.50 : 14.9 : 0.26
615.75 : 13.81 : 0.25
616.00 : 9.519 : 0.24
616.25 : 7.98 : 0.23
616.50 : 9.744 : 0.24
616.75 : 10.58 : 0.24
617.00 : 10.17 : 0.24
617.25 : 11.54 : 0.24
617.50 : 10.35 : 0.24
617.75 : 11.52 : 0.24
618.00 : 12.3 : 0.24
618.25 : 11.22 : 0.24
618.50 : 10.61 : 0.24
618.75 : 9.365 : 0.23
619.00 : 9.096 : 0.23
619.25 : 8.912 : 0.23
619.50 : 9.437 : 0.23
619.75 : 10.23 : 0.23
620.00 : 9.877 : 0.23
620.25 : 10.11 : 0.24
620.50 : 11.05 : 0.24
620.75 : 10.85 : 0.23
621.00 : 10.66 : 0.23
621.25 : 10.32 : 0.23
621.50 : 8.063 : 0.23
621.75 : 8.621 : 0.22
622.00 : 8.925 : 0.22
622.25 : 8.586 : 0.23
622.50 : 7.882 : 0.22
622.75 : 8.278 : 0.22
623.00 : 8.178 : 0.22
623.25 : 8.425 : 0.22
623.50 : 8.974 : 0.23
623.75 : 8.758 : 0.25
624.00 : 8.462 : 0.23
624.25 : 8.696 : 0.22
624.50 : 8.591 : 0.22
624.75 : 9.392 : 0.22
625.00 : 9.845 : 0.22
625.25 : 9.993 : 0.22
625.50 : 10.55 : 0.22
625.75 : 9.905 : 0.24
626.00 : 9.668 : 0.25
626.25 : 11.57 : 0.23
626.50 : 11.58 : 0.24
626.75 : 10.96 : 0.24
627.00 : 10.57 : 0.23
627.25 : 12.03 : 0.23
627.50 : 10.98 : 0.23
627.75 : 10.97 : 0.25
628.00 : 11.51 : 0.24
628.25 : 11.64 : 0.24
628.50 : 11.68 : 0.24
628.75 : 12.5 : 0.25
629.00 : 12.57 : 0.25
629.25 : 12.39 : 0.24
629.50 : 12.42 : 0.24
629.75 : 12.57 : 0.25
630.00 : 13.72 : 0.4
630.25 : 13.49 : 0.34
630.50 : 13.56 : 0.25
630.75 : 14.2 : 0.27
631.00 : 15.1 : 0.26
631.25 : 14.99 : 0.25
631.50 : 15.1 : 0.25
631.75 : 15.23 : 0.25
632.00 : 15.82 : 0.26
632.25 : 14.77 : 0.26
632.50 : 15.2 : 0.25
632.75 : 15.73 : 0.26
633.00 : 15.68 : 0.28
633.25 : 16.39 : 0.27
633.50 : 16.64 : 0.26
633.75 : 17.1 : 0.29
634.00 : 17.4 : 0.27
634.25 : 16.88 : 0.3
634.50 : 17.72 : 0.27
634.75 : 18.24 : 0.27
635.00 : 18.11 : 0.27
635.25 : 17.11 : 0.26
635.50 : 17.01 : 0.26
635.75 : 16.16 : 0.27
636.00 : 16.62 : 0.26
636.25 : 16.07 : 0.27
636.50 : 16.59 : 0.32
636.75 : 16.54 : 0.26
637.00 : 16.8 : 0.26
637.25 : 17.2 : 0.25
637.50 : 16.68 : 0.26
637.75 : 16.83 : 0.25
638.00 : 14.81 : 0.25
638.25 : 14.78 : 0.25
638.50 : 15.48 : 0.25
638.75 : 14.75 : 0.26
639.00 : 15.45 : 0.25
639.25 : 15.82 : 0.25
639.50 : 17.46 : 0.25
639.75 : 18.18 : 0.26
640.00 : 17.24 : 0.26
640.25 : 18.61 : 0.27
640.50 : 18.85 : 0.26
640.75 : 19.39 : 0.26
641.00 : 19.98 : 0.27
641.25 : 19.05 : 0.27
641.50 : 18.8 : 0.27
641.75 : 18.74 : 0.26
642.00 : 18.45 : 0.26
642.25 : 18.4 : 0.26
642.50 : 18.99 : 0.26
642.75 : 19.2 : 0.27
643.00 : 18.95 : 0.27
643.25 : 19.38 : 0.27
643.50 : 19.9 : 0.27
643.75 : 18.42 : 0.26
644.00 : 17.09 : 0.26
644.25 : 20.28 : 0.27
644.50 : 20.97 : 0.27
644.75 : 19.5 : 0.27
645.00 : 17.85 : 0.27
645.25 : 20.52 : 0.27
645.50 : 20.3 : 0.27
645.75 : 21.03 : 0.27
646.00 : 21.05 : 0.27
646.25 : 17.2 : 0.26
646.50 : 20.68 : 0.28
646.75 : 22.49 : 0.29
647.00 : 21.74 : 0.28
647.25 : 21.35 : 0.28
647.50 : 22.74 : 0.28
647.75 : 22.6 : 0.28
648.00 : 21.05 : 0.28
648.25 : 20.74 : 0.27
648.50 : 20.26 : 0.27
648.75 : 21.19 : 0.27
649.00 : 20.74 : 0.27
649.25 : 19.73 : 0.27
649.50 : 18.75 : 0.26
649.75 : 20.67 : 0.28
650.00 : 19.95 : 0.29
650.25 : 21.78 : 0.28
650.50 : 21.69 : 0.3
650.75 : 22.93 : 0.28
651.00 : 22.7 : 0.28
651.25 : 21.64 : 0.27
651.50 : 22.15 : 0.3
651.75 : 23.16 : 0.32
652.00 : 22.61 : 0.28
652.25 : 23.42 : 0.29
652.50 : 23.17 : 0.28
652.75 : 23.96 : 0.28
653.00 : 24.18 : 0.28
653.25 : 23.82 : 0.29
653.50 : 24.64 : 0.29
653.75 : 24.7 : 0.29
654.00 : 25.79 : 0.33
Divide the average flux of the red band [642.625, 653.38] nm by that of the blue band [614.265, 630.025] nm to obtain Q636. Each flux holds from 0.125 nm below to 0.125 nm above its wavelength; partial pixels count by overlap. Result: 1.94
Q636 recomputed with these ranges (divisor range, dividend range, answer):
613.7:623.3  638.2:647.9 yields 1.70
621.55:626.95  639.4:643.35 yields 2.01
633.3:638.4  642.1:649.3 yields 1.20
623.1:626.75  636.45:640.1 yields 1.69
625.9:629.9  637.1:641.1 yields 1.46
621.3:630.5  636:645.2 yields 1.71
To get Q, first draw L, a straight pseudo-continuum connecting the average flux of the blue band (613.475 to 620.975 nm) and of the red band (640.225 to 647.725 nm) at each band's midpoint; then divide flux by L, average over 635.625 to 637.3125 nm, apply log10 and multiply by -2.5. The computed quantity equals 0.07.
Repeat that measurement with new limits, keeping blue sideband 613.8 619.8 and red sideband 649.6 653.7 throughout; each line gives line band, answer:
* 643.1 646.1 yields 0.05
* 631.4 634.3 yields 0.07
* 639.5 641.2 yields 0.04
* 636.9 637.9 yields 0.10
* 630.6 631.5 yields 0.12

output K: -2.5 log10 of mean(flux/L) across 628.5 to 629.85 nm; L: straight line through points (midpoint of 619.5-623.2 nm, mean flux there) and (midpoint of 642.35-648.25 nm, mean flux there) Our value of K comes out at 0.042 mag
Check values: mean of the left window 9.38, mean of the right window 20.1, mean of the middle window 12.4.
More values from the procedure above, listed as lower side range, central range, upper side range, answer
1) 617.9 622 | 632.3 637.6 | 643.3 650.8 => -0.063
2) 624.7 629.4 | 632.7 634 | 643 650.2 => -0.170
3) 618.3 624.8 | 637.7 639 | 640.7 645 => 0.119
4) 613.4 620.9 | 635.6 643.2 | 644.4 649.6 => 0.067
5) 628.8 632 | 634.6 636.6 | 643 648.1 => -0.064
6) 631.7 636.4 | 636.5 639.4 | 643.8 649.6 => 0.113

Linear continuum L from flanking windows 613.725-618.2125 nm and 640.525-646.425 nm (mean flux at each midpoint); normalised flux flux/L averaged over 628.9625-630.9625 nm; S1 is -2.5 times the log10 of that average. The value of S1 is 0.227 mag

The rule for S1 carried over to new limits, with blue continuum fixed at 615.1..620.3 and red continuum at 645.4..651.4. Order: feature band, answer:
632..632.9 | 0.03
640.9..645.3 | 0.01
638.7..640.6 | 0.06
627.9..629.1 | 0.20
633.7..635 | -0.07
